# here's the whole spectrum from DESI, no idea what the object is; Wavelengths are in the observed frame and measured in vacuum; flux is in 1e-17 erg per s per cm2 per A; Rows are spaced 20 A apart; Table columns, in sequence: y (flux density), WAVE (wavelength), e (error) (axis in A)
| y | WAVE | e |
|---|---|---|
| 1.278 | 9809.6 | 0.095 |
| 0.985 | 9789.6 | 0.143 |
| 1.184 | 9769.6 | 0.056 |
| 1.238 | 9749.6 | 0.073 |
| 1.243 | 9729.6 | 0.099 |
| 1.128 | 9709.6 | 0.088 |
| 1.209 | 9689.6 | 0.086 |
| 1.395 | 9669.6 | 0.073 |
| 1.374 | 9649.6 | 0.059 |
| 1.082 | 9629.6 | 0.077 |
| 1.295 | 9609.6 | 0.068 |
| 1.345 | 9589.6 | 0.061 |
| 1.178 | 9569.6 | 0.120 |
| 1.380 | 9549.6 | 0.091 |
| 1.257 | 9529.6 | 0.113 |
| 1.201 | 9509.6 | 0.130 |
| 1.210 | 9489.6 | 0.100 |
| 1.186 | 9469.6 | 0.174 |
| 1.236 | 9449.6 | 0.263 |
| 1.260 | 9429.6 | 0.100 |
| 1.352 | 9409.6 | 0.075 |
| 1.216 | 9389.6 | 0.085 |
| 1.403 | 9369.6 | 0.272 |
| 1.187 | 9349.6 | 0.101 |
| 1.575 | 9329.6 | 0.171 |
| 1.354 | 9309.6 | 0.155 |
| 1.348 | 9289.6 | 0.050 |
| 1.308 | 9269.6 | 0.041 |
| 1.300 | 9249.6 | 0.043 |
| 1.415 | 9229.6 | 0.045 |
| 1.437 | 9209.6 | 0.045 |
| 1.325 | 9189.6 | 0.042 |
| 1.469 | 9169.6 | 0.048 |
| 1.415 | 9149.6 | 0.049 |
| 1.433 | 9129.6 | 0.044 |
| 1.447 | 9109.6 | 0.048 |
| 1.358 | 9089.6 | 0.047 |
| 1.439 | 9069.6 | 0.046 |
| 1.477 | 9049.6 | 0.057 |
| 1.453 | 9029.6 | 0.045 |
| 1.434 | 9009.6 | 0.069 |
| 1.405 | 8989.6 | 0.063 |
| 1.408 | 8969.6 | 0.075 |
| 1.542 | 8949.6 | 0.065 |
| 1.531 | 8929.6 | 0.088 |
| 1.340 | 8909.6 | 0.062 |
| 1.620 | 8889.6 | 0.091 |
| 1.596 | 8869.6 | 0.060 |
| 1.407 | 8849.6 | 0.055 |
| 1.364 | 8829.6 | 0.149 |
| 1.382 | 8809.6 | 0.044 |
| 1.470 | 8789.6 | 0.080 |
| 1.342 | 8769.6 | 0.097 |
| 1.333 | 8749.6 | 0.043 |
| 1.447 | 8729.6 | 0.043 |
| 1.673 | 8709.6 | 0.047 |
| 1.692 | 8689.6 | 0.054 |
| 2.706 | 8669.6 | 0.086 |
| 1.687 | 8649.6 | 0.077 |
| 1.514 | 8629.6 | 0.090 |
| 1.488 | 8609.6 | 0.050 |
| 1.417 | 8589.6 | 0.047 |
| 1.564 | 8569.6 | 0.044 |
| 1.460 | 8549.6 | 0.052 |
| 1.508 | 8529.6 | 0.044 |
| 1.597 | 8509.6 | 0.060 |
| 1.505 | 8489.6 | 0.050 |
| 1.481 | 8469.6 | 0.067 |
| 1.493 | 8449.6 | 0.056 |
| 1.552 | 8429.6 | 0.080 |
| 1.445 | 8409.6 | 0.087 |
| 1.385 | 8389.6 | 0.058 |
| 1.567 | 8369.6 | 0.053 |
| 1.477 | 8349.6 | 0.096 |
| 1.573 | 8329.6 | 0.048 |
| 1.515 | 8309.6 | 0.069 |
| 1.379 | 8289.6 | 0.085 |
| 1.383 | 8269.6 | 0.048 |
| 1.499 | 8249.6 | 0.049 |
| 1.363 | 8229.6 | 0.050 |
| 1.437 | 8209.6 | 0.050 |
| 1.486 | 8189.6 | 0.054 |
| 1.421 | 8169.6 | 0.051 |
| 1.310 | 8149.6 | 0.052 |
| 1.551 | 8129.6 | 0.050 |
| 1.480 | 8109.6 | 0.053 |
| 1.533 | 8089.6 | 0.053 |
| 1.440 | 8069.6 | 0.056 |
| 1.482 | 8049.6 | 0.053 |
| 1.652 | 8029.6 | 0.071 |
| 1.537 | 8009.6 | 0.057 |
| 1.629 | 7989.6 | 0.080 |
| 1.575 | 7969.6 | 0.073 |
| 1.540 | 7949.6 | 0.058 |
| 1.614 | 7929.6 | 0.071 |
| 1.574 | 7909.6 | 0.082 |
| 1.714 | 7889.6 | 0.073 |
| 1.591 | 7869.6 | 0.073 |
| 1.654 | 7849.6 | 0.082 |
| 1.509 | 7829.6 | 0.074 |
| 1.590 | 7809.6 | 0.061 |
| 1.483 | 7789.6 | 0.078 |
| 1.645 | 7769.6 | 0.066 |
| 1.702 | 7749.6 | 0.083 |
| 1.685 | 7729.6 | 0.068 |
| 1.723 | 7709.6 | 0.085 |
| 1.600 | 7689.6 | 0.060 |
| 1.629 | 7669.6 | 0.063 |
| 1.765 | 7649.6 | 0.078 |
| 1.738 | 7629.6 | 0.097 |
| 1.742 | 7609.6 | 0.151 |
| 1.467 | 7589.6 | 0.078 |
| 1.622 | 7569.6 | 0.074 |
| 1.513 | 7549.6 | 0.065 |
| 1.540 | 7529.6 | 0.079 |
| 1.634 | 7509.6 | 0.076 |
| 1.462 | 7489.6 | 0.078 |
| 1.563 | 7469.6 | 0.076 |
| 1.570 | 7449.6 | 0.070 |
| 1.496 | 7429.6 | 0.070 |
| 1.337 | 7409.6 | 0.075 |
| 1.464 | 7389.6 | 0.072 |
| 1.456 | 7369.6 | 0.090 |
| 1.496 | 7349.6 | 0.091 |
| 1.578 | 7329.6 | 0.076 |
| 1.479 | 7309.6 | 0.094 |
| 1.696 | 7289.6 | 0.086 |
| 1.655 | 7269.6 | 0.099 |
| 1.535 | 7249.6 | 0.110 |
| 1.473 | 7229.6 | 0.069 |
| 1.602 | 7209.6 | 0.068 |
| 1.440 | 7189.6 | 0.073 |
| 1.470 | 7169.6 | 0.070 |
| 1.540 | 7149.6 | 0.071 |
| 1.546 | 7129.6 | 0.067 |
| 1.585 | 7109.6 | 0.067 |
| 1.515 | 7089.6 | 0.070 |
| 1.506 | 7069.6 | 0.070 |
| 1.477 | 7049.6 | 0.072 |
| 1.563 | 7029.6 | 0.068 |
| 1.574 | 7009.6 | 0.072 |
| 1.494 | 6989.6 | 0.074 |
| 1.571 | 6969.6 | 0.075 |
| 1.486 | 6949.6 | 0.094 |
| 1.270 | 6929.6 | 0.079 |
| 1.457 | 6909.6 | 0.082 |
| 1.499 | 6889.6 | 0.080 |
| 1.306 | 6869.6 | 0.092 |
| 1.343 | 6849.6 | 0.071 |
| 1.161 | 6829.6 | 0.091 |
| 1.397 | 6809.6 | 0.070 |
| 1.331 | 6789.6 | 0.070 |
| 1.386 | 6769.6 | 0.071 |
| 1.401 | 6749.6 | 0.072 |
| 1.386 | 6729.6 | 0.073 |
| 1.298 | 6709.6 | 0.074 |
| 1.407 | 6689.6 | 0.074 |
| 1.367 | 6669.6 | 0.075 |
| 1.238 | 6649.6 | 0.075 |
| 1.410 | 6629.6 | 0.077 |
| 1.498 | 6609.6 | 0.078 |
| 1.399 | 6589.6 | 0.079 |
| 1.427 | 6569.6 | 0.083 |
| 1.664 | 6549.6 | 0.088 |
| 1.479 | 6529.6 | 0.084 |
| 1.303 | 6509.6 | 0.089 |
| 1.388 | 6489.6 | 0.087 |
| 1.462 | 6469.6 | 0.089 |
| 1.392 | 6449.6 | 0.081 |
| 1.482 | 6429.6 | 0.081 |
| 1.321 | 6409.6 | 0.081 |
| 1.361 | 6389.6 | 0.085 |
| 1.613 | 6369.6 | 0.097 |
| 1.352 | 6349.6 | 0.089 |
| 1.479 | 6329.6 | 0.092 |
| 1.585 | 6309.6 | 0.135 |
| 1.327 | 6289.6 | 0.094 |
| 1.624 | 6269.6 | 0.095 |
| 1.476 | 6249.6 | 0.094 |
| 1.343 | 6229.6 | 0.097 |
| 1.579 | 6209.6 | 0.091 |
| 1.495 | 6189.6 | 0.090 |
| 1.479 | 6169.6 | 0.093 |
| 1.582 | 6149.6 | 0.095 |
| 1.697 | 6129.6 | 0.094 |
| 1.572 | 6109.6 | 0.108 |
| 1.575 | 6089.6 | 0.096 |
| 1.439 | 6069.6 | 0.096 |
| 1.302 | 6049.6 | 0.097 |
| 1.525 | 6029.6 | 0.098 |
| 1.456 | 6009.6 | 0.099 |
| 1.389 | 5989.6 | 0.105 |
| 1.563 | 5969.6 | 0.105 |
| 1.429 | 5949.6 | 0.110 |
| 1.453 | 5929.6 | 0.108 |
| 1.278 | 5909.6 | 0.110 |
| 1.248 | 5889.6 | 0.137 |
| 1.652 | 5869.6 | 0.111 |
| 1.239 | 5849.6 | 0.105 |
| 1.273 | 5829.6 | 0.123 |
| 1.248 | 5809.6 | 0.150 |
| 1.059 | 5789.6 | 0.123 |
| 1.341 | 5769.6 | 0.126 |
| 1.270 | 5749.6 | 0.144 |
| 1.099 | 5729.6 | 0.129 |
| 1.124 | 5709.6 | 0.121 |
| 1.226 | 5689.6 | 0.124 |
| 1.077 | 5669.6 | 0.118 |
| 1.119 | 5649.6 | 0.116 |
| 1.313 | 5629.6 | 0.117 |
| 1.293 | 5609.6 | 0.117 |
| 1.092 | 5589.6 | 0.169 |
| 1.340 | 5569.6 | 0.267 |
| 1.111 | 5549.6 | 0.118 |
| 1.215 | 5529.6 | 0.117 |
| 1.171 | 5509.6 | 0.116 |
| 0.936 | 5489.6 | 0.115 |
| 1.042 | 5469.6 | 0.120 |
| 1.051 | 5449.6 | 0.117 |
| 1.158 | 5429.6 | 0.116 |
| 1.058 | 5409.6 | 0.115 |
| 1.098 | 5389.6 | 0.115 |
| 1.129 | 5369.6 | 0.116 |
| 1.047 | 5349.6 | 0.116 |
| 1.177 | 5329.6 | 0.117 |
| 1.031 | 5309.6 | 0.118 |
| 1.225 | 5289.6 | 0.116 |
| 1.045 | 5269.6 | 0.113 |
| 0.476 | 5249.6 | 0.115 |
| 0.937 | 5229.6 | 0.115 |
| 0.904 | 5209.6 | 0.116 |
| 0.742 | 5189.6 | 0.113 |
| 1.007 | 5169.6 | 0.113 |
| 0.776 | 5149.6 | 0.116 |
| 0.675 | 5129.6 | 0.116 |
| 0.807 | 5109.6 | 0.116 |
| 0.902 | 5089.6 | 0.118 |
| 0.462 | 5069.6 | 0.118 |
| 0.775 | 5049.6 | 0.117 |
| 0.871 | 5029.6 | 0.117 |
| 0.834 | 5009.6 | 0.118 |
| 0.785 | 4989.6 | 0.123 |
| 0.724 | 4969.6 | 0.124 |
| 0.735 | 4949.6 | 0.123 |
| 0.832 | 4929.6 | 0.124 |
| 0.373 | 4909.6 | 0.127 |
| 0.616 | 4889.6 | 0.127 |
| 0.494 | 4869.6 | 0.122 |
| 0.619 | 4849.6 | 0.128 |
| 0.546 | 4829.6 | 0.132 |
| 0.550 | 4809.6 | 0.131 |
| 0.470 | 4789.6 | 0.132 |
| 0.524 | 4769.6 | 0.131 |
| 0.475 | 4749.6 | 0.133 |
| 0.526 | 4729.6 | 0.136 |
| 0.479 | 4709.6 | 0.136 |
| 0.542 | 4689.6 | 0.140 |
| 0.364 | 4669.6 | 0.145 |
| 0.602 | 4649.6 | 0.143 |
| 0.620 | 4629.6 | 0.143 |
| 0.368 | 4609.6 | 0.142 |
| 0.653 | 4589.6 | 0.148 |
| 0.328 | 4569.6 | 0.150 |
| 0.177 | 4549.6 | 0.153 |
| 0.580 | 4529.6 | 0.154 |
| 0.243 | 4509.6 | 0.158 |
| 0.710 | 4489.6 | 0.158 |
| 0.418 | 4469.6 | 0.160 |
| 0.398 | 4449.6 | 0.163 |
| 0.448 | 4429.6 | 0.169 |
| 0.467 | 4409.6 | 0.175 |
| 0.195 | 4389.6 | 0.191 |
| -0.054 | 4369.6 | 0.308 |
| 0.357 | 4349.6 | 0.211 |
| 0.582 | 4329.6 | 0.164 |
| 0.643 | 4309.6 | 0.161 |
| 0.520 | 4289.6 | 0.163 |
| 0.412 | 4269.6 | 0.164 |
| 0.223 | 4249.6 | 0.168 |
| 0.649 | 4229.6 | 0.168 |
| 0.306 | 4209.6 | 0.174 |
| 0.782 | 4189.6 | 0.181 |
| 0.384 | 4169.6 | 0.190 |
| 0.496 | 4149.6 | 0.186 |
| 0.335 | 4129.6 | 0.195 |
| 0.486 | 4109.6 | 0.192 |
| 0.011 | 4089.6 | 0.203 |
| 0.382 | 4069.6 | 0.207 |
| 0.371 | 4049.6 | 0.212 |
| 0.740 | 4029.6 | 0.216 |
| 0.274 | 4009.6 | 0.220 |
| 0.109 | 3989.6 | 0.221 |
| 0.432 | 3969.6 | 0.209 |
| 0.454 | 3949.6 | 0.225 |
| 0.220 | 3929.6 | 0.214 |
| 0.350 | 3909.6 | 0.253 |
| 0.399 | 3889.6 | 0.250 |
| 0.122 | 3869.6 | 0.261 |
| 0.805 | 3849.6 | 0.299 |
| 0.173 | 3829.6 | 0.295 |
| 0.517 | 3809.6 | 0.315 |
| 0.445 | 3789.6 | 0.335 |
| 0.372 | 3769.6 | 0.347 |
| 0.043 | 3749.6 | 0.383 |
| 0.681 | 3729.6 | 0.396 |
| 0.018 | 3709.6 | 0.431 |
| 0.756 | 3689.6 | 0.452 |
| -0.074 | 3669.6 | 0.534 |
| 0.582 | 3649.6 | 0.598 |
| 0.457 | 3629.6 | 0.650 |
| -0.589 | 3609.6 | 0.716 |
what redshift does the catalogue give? 0.321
